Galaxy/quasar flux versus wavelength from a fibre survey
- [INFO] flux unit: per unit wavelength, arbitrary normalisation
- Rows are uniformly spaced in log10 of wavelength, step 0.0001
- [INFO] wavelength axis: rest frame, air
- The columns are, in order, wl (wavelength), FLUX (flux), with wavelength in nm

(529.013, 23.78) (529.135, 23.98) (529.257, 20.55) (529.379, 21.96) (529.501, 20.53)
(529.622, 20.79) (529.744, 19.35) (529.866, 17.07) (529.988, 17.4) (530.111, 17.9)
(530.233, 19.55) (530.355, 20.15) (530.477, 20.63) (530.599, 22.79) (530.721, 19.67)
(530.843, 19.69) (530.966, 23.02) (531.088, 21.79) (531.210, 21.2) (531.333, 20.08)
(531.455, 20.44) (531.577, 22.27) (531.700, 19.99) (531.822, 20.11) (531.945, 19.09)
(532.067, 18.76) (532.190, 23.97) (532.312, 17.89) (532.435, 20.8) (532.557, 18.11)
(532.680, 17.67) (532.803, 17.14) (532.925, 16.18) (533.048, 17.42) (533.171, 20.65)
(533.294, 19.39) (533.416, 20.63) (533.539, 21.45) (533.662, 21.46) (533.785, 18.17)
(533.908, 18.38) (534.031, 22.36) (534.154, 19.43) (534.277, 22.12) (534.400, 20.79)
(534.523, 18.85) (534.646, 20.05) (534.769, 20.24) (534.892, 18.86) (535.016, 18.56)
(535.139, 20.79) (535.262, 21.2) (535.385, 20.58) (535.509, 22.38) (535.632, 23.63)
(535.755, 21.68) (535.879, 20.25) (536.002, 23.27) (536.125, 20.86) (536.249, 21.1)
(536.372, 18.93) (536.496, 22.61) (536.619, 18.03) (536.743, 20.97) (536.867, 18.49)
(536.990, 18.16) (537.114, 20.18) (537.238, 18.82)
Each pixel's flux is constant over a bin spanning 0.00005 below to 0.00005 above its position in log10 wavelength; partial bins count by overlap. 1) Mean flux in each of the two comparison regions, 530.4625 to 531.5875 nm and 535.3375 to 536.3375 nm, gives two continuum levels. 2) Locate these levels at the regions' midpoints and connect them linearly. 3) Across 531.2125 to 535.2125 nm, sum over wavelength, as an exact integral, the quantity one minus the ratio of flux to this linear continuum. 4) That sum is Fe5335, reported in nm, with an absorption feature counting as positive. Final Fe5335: 0.30 nm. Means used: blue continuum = 21.1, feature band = 19.8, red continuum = 21.7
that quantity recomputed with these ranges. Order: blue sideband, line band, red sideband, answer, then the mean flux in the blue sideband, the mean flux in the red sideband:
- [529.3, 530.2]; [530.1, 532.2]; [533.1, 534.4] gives -0.10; 19.3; 20.4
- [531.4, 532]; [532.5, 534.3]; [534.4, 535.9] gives 0.10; 20.4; 20.6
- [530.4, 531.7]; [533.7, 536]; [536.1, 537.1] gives -0.03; 21.1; 19.9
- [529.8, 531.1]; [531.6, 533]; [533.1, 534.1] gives 0.07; 19.9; 20.3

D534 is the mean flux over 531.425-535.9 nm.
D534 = 20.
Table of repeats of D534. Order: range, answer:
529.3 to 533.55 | 19.9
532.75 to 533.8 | 19.2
